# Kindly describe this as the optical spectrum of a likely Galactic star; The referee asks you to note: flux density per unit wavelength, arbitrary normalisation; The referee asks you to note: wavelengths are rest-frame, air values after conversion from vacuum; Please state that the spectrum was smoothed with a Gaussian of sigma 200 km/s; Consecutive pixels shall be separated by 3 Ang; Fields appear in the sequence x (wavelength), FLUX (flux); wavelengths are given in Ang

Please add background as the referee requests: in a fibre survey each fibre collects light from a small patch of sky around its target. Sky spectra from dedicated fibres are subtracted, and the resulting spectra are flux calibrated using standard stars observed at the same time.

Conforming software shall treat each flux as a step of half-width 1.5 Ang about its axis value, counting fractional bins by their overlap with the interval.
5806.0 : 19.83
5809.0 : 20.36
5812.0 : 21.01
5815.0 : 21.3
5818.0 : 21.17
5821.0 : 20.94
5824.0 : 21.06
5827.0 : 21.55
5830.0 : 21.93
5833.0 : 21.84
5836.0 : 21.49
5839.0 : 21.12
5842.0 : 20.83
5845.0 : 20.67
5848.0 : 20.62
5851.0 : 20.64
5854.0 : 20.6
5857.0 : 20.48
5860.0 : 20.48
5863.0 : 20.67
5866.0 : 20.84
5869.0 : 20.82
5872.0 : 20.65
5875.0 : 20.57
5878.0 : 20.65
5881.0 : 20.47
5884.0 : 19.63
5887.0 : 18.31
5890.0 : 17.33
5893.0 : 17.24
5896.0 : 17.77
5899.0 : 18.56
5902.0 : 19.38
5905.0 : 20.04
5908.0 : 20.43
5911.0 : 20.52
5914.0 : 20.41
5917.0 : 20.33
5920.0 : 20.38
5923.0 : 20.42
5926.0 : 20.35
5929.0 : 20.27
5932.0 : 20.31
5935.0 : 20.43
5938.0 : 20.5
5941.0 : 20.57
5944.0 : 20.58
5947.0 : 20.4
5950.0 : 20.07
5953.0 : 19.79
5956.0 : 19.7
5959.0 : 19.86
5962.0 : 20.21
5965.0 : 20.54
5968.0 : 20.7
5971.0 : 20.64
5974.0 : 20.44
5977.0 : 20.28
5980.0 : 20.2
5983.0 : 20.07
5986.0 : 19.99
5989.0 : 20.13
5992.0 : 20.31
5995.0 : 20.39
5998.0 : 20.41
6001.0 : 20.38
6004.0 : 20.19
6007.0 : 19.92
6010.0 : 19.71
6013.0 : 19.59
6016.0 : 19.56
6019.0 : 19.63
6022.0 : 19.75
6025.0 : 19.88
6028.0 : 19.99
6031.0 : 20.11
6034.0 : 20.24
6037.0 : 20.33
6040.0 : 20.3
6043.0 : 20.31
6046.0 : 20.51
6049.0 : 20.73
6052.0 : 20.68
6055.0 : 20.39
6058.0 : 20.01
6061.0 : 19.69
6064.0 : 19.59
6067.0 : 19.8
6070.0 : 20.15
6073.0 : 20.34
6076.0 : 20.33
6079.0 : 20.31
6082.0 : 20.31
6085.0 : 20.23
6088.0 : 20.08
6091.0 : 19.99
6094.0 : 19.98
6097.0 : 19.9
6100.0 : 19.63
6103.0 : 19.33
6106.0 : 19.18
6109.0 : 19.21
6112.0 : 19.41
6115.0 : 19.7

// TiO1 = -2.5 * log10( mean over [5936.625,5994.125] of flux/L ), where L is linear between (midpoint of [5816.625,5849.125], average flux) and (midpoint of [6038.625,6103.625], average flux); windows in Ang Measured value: 0.02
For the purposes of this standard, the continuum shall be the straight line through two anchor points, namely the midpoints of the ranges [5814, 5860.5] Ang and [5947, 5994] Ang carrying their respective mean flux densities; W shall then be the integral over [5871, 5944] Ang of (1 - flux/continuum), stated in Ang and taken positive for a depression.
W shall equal 2.8 Ang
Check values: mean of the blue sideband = 21.1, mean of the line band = 19.8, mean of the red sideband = 20.2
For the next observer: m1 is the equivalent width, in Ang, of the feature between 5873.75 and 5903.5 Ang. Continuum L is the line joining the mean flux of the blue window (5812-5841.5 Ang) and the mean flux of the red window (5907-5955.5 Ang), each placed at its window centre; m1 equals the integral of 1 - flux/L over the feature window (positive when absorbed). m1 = 2.5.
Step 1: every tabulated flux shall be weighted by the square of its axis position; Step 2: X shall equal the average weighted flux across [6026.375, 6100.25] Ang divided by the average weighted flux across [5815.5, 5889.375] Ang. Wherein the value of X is 1.04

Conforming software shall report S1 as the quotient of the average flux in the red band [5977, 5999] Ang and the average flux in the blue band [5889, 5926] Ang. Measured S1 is 1.04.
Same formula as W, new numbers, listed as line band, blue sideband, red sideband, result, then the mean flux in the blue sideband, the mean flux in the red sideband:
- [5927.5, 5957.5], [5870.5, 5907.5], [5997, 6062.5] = -1.1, 19.2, 20.1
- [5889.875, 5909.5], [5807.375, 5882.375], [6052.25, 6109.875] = 1.8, 20.9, 19.9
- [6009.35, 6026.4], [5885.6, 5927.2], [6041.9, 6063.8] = 0.3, 19.4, 20.3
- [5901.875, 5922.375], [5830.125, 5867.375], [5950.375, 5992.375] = 0.3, 20.9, 20.2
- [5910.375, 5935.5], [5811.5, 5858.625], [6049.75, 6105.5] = 0.4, 21.1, 20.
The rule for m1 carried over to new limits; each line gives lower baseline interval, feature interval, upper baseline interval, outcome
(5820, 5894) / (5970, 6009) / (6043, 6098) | 0.1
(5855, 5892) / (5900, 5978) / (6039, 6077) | -0.7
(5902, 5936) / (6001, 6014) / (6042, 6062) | 0.3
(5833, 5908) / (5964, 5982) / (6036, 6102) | -0.3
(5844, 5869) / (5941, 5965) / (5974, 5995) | 0.2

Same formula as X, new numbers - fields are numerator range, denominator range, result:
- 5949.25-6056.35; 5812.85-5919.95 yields 1.04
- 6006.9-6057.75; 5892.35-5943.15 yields 1.05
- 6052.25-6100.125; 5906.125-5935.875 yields 1.04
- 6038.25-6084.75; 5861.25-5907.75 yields 1.10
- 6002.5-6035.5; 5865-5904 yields 1.07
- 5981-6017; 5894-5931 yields 1.04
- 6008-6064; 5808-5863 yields 1.02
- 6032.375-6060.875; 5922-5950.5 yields 1.04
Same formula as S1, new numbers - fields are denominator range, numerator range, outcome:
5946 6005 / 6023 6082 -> 1.00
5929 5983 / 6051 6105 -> 0.99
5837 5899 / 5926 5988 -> 1.01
